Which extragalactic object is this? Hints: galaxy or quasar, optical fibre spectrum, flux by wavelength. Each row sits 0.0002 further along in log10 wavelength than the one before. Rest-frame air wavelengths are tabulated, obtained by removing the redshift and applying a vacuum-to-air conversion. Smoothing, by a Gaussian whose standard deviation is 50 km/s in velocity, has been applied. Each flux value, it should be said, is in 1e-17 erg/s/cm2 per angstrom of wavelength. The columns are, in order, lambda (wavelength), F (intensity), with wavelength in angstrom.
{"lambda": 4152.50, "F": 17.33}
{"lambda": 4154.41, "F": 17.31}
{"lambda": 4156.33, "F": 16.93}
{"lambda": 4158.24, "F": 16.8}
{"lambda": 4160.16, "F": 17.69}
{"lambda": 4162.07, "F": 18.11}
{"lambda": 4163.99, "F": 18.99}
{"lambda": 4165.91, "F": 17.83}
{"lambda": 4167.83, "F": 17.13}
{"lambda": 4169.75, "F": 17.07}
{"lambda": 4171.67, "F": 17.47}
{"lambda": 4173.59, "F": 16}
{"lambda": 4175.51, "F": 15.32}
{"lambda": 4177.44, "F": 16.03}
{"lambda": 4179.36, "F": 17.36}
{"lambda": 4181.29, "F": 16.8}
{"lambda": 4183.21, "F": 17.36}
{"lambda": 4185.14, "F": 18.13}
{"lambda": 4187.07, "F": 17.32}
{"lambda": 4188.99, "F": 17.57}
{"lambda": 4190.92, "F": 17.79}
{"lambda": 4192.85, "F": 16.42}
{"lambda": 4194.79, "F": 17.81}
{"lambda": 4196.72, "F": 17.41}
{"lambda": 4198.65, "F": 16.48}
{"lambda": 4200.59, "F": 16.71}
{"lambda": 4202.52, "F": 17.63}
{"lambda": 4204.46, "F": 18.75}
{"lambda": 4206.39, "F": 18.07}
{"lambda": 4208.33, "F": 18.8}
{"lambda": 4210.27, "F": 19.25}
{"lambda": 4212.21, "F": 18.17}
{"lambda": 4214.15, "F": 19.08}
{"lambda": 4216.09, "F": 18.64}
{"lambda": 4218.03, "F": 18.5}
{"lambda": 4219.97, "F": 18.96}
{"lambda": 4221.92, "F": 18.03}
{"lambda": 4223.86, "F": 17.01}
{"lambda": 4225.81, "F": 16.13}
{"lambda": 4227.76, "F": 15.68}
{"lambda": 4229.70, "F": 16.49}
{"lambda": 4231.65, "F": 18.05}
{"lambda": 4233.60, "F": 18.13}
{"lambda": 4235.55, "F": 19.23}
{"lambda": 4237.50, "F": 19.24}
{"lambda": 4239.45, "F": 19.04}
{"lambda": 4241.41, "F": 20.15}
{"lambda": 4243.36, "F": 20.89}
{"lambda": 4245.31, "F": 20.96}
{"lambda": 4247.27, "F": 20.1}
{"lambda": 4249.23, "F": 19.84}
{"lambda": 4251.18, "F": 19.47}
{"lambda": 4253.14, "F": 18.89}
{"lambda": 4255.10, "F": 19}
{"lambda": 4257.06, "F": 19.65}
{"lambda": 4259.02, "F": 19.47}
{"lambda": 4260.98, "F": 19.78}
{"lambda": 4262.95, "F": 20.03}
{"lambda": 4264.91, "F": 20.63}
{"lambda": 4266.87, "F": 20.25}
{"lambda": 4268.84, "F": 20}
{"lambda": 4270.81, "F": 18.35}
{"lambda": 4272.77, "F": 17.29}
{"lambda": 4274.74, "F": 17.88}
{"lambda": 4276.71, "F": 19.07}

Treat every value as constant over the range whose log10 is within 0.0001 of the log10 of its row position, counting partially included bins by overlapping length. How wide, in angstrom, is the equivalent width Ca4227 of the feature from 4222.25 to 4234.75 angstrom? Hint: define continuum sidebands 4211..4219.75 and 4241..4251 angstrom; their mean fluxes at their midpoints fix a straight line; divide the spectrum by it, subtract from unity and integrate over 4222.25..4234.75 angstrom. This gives 1.5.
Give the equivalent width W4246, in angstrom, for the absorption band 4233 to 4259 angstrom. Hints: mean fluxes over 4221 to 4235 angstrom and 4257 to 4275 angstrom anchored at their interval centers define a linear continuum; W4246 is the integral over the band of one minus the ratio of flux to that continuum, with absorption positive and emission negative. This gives -2.0 angstrom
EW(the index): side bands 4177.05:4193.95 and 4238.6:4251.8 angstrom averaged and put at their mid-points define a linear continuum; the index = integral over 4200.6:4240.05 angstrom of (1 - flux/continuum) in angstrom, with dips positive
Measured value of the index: 1.6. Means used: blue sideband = 17.2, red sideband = 20.1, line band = 18.1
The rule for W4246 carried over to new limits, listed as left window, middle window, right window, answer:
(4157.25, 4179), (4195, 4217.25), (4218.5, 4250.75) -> -0.11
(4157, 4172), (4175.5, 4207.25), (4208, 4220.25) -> 1.67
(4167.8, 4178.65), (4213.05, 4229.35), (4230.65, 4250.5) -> 0.83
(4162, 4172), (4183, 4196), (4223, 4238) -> 0.11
